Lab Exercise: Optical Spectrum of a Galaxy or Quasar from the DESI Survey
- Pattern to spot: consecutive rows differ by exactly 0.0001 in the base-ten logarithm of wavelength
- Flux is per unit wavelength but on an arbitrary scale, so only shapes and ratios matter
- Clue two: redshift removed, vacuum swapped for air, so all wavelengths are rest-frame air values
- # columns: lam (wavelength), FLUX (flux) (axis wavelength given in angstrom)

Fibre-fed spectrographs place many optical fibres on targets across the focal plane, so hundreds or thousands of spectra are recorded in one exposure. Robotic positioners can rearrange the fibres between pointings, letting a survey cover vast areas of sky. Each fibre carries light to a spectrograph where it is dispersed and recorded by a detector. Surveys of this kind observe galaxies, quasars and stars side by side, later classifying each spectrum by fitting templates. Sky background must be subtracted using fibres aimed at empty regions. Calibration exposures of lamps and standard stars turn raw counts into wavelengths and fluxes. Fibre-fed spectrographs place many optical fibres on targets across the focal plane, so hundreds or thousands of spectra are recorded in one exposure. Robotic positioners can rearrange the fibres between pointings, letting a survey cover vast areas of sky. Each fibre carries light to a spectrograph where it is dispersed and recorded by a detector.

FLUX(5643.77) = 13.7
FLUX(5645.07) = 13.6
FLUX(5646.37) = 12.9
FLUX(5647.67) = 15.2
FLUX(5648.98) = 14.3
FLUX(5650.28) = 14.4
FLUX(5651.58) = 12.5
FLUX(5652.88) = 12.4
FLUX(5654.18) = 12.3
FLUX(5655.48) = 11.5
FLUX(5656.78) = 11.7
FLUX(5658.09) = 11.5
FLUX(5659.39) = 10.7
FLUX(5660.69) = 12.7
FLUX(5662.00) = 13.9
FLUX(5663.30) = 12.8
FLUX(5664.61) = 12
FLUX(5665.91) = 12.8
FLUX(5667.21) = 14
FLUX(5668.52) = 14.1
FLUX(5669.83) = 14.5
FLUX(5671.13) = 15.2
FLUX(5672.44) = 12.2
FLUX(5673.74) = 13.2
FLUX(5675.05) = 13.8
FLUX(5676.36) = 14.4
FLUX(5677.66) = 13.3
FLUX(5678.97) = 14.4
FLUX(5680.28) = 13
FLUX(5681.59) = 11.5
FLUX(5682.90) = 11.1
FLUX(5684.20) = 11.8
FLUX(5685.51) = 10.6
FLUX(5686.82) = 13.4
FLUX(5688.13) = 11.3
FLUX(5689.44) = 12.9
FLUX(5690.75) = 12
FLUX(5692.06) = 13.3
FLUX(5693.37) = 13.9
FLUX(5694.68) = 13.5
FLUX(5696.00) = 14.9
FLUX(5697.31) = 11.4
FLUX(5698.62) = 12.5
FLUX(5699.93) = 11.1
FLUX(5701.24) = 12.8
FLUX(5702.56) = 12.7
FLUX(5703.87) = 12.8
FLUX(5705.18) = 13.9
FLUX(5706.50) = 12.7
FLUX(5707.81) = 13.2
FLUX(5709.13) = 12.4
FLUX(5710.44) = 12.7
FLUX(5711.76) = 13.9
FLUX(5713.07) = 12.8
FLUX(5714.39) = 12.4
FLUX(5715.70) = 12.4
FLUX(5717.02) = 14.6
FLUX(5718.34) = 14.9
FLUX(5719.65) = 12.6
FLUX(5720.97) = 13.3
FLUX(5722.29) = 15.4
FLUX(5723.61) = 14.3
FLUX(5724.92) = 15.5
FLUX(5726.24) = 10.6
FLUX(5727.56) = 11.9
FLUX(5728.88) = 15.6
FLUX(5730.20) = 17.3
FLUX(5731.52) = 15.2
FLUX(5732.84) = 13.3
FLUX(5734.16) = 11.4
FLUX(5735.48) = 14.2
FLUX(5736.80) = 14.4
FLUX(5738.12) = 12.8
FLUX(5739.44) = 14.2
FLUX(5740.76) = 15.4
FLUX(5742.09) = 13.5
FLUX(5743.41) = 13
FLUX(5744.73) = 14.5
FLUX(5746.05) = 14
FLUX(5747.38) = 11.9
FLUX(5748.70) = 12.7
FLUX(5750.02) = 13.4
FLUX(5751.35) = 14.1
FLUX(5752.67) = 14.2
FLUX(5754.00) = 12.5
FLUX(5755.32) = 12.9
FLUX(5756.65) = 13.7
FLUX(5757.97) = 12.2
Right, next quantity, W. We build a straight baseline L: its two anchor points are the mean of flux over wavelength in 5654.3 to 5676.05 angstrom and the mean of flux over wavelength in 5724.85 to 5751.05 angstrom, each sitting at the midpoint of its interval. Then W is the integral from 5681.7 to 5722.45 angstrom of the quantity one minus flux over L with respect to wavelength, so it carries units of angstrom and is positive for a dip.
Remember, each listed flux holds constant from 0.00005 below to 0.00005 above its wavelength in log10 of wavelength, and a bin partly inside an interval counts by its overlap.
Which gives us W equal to 1.50 angstrom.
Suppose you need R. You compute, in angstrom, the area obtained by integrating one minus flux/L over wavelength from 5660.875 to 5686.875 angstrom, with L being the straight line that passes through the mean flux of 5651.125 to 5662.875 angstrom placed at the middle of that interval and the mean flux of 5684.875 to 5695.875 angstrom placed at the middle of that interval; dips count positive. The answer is -1.37 angstrom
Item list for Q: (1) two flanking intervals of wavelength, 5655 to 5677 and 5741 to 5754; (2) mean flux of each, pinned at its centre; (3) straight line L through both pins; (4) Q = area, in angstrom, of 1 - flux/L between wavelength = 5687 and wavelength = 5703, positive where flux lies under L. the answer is 0.6 angstrom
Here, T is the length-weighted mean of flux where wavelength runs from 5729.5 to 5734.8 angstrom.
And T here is 14.3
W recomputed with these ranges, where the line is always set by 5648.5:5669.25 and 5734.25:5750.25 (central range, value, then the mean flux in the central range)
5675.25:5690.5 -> 0.5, 12.5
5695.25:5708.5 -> 0.4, 12.8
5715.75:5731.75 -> -0.9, 14.2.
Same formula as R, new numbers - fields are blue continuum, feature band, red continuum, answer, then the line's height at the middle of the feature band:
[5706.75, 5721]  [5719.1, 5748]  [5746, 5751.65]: -1.6 angstrom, 13.1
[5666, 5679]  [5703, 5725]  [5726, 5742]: 0.7 angstrom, 13.9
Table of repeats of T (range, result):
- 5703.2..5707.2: 13.1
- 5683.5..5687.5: 11.9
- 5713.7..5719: 13.6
